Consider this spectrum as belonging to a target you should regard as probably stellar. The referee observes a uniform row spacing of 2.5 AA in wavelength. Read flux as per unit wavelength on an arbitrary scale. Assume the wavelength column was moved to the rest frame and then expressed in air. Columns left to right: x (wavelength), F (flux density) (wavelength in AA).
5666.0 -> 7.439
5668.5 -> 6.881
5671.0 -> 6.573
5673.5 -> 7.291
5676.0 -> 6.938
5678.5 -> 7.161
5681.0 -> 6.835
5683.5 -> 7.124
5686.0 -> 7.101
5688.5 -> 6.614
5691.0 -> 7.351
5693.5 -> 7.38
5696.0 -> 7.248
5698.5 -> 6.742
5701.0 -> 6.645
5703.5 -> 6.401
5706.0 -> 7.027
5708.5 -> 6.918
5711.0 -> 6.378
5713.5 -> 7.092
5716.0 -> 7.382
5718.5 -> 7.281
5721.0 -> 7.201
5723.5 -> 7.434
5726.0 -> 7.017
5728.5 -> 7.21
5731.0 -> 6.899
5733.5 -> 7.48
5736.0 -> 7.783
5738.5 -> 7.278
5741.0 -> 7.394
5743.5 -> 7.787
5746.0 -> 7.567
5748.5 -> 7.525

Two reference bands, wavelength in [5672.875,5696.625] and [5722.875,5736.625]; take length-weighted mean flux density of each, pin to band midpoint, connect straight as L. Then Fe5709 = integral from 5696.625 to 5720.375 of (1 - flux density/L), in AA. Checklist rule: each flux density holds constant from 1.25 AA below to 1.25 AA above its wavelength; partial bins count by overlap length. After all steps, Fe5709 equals 1.0 AA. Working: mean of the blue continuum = 7.1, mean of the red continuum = 7.28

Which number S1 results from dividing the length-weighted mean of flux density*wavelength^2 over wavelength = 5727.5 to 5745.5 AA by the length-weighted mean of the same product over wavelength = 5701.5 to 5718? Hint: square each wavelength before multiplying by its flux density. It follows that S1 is 1.1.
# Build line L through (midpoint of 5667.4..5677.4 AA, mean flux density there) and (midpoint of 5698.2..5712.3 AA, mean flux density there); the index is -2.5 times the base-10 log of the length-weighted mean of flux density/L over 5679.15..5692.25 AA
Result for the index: -0.03 mag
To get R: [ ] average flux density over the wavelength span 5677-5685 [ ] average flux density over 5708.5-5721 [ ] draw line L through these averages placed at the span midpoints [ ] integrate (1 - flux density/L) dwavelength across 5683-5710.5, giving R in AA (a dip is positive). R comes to 0.4 AA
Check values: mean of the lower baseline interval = 7.04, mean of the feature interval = 6.94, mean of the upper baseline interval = 7.04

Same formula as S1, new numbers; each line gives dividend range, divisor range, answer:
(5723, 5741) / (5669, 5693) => 1.06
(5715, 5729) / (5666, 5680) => 1.05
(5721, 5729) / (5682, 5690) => 1.05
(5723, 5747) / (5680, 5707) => 1.08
